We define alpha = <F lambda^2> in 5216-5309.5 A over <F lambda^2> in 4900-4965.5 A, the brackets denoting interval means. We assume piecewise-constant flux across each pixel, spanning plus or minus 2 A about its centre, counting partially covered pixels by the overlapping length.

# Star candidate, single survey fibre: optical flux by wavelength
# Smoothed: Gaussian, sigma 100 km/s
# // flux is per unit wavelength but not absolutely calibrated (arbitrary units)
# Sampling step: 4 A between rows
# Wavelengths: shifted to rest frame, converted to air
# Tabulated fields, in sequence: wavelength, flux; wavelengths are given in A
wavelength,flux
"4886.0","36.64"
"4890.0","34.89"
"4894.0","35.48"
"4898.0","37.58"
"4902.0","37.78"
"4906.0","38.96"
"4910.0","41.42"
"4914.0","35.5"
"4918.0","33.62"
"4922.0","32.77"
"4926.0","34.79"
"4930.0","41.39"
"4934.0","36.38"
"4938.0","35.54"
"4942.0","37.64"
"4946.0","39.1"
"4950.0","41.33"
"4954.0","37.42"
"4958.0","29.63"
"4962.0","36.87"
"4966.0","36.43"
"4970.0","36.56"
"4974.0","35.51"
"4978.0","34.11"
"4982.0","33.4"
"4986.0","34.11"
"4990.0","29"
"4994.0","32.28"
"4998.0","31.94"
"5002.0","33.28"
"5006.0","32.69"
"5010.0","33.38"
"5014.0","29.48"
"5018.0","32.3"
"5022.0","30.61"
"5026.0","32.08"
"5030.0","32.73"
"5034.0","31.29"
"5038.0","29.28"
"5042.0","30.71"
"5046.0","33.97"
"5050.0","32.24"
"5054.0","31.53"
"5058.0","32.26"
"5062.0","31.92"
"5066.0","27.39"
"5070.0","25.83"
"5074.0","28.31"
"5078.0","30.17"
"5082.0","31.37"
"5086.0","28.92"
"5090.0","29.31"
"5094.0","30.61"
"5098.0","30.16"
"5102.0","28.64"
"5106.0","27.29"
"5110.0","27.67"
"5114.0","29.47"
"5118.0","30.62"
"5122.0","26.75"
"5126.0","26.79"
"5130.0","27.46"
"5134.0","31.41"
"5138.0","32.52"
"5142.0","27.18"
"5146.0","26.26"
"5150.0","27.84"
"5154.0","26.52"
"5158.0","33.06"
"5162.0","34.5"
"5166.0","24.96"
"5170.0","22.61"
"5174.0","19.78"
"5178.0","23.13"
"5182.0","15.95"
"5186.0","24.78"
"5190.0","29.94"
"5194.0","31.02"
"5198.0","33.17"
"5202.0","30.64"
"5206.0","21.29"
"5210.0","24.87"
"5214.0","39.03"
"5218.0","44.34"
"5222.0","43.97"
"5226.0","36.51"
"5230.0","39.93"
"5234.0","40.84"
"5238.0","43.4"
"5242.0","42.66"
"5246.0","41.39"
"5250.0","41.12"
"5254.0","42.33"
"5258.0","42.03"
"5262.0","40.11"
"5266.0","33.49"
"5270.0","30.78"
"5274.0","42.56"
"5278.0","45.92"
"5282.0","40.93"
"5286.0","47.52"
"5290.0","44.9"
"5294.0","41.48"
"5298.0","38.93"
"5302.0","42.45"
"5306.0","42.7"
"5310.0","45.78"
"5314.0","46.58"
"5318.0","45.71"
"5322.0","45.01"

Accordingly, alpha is 1.3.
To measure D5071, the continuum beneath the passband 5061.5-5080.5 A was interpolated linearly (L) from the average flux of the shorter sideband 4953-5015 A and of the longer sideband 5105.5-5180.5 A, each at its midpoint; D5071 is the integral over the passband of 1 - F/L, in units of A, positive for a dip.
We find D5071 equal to 1.09 A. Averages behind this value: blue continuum 33.5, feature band 28.5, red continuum 27.6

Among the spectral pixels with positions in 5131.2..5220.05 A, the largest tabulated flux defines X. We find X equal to 44.34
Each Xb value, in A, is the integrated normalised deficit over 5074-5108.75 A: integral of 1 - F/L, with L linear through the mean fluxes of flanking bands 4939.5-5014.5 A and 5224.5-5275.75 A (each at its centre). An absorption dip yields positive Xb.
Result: 6.9 A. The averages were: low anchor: 34.5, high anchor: 39.8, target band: 29.4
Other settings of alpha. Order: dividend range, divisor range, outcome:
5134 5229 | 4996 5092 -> 1.01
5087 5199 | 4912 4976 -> 0.83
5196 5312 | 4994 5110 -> 1.39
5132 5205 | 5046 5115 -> 0.96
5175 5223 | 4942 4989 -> 0.91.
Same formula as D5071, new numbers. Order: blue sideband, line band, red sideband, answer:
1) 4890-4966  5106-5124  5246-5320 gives 5.02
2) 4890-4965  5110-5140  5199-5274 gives 6.61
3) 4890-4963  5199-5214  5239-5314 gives 4.72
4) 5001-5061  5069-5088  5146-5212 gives 0.65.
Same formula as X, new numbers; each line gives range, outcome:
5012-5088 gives 33.97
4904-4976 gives 41.42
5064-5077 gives 28.31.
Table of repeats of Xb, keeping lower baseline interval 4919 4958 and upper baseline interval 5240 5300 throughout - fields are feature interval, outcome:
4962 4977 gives 0.5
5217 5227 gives -0.3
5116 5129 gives 3.7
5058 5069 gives 2.5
